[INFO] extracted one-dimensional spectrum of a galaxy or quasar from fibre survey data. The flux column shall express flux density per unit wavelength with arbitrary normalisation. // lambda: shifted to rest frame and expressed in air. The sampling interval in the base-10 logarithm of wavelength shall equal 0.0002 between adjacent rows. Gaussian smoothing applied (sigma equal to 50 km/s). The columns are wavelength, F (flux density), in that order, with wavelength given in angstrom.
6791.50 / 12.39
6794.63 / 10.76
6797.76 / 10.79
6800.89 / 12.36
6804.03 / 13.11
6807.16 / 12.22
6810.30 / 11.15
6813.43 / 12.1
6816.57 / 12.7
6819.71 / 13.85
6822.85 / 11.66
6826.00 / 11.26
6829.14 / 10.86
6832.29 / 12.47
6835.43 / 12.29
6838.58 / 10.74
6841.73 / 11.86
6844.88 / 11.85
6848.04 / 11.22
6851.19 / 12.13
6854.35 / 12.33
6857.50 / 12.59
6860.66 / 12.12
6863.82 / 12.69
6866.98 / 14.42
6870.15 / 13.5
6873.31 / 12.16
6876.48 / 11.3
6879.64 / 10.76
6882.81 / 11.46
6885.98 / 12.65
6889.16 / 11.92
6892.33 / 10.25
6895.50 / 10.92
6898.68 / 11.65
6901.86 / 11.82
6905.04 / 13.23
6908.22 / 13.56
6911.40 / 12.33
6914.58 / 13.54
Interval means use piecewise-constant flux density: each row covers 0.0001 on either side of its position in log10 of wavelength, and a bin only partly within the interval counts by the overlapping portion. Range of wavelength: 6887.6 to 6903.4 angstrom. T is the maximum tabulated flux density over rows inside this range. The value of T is 11.92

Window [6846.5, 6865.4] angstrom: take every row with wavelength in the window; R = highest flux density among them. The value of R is 12.69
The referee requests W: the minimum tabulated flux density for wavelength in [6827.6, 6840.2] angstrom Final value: 10.74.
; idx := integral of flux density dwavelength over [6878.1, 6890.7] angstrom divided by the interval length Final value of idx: 11.7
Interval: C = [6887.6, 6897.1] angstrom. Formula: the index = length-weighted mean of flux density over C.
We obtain 11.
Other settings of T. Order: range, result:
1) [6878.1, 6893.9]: 12.65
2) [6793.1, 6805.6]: 13.11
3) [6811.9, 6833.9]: 13.85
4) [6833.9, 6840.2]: 12.29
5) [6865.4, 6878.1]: 14.42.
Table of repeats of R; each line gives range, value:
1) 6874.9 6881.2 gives 11.3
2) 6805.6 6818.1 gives 12.7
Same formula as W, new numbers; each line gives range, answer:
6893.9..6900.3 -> 10.92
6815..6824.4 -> 11.66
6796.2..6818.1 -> 10.79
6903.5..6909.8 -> 13.23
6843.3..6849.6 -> 11.22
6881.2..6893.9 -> 10.25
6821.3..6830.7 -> 10.86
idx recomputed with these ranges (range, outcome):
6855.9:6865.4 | 12.5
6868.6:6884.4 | 11.8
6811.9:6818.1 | 12.4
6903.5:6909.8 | 13.4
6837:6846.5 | 11.5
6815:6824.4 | 12.7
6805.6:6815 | 11.8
